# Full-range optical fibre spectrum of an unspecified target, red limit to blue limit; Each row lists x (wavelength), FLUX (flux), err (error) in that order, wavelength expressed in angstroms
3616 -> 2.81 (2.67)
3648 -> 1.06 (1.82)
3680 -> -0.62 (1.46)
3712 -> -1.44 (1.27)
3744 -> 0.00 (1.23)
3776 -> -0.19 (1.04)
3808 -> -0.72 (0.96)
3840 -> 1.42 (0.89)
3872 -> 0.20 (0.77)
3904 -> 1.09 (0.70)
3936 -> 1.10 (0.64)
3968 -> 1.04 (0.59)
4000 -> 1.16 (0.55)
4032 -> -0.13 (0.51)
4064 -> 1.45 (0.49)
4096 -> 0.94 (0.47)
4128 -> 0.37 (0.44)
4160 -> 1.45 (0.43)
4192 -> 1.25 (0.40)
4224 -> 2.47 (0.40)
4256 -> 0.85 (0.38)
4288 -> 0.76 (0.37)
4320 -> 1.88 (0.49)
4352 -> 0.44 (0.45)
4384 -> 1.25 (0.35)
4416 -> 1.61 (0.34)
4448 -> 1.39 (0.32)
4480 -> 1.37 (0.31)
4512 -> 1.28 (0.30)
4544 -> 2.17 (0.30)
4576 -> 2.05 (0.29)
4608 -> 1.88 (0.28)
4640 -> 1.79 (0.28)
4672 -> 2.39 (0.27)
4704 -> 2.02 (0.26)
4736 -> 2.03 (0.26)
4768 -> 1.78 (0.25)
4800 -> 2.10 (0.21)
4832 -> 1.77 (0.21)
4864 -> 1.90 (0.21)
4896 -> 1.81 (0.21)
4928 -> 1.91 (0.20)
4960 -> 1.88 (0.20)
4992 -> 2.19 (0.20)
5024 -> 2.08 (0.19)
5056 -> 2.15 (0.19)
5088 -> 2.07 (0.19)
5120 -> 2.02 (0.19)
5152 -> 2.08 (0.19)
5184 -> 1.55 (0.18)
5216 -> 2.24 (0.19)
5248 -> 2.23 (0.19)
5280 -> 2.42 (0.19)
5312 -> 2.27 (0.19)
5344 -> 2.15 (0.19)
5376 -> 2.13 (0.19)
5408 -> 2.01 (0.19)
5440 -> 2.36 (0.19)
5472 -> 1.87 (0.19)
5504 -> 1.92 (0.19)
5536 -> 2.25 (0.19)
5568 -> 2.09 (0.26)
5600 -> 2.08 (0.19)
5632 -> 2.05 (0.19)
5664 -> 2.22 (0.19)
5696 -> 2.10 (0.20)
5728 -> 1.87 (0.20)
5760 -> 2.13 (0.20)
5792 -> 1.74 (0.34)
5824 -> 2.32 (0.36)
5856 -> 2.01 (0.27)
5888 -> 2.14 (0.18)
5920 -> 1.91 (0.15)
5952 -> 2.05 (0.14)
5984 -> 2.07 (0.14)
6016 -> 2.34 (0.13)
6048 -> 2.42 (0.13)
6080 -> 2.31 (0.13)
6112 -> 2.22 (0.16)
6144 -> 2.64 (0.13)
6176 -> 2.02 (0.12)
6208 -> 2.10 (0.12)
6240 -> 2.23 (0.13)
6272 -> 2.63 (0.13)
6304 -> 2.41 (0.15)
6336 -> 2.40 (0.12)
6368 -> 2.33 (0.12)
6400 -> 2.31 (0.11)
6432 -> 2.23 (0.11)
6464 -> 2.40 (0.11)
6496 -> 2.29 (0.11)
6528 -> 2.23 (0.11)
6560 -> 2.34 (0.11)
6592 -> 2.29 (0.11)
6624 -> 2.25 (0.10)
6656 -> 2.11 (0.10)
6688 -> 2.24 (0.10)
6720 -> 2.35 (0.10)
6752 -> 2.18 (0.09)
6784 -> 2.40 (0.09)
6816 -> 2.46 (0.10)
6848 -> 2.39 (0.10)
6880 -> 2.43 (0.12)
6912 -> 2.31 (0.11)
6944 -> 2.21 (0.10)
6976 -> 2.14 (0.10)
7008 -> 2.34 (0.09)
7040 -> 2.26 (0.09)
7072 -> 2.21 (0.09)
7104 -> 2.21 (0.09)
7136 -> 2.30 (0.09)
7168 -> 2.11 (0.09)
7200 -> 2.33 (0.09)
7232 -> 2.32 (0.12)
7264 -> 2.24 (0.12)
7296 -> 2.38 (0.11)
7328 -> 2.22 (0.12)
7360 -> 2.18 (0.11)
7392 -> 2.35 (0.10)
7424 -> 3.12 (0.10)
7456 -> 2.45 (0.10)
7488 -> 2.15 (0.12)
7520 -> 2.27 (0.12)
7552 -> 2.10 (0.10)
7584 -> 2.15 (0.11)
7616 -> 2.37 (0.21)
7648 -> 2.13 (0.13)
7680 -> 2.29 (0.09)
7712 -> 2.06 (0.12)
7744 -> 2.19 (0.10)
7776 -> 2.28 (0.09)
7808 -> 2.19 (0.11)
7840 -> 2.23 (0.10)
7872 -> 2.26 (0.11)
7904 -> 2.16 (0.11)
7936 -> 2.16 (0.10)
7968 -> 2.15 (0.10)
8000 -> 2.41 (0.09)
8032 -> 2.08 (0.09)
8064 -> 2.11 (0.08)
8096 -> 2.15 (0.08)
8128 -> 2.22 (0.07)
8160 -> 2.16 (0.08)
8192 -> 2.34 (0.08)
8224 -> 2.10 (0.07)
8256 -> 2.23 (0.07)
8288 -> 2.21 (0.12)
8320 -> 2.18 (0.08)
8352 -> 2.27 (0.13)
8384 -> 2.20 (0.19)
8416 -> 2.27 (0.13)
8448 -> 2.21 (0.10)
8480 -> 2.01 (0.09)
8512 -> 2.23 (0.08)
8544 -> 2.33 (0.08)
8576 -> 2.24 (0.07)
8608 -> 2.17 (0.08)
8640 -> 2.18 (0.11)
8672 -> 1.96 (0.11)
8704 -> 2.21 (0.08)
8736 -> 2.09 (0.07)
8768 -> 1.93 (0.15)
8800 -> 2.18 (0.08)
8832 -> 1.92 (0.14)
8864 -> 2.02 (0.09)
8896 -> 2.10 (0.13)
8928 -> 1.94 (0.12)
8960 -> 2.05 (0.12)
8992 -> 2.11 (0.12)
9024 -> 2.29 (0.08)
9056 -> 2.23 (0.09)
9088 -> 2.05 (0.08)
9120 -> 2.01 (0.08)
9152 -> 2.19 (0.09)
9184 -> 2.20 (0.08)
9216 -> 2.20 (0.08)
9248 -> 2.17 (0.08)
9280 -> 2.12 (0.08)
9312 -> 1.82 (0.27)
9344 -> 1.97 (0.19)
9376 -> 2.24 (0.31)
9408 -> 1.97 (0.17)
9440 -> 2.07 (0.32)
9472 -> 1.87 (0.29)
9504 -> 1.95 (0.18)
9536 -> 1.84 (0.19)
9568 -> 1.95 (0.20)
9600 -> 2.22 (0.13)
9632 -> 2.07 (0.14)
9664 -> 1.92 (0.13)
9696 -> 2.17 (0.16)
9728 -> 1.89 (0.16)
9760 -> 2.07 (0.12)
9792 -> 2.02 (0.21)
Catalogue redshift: 0.131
